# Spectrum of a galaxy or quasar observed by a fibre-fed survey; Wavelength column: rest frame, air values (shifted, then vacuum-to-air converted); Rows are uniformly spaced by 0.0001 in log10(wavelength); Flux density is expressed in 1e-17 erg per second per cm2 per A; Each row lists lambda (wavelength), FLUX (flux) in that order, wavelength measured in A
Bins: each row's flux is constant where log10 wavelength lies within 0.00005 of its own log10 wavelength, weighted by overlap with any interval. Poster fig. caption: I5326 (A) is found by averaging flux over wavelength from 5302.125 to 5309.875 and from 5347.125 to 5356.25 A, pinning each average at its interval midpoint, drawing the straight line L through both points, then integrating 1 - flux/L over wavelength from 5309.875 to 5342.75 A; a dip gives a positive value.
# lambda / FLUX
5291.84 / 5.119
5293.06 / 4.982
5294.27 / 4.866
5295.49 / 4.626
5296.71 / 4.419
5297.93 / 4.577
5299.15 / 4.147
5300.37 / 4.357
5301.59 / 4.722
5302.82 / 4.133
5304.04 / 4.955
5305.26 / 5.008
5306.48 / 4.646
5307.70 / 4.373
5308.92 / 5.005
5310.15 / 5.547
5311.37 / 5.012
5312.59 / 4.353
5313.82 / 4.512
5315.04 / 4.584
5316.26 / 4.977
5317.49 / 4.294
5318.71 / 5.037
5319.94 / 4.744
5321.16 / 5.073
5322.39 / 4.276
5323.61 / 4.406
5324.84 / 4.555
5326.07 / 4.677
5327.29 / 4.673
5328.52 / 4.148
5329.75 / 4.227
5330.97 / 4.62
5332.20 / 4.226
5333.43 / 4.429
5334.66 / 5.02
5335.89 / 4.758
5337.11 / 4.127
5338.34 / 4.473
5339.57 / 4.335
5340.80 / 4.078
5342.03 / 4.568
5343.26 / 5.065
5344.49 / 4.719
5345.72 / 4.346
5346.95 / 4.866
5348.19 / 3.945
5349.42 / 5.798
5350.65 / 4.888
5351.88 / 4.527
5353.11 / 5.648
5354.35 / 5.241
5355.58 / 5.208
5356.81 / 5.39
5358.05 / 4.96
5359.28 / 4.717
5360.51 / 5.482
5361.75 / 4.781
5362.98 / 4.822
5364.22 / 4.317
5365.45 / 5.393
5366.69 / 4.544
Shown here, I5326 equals 1.9 A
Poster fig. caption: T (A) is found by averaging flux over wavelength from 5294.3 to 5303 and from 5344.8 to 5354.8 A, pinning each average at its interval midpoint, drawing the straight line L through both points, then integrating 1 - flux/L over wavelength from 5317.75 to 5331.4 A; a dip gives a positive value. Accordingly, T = 0.3 A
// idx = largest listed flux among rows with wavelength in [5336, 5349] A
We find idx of 5.065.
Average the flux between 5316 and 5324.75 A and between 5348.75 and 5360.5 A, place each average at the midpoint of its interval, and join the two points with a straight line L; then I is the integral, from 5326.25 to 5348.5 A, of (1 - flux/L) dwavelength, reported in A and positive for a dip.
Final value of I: 1.92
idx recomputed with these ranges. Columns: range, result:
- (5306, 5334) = 5.547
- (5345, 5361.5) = 5.798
